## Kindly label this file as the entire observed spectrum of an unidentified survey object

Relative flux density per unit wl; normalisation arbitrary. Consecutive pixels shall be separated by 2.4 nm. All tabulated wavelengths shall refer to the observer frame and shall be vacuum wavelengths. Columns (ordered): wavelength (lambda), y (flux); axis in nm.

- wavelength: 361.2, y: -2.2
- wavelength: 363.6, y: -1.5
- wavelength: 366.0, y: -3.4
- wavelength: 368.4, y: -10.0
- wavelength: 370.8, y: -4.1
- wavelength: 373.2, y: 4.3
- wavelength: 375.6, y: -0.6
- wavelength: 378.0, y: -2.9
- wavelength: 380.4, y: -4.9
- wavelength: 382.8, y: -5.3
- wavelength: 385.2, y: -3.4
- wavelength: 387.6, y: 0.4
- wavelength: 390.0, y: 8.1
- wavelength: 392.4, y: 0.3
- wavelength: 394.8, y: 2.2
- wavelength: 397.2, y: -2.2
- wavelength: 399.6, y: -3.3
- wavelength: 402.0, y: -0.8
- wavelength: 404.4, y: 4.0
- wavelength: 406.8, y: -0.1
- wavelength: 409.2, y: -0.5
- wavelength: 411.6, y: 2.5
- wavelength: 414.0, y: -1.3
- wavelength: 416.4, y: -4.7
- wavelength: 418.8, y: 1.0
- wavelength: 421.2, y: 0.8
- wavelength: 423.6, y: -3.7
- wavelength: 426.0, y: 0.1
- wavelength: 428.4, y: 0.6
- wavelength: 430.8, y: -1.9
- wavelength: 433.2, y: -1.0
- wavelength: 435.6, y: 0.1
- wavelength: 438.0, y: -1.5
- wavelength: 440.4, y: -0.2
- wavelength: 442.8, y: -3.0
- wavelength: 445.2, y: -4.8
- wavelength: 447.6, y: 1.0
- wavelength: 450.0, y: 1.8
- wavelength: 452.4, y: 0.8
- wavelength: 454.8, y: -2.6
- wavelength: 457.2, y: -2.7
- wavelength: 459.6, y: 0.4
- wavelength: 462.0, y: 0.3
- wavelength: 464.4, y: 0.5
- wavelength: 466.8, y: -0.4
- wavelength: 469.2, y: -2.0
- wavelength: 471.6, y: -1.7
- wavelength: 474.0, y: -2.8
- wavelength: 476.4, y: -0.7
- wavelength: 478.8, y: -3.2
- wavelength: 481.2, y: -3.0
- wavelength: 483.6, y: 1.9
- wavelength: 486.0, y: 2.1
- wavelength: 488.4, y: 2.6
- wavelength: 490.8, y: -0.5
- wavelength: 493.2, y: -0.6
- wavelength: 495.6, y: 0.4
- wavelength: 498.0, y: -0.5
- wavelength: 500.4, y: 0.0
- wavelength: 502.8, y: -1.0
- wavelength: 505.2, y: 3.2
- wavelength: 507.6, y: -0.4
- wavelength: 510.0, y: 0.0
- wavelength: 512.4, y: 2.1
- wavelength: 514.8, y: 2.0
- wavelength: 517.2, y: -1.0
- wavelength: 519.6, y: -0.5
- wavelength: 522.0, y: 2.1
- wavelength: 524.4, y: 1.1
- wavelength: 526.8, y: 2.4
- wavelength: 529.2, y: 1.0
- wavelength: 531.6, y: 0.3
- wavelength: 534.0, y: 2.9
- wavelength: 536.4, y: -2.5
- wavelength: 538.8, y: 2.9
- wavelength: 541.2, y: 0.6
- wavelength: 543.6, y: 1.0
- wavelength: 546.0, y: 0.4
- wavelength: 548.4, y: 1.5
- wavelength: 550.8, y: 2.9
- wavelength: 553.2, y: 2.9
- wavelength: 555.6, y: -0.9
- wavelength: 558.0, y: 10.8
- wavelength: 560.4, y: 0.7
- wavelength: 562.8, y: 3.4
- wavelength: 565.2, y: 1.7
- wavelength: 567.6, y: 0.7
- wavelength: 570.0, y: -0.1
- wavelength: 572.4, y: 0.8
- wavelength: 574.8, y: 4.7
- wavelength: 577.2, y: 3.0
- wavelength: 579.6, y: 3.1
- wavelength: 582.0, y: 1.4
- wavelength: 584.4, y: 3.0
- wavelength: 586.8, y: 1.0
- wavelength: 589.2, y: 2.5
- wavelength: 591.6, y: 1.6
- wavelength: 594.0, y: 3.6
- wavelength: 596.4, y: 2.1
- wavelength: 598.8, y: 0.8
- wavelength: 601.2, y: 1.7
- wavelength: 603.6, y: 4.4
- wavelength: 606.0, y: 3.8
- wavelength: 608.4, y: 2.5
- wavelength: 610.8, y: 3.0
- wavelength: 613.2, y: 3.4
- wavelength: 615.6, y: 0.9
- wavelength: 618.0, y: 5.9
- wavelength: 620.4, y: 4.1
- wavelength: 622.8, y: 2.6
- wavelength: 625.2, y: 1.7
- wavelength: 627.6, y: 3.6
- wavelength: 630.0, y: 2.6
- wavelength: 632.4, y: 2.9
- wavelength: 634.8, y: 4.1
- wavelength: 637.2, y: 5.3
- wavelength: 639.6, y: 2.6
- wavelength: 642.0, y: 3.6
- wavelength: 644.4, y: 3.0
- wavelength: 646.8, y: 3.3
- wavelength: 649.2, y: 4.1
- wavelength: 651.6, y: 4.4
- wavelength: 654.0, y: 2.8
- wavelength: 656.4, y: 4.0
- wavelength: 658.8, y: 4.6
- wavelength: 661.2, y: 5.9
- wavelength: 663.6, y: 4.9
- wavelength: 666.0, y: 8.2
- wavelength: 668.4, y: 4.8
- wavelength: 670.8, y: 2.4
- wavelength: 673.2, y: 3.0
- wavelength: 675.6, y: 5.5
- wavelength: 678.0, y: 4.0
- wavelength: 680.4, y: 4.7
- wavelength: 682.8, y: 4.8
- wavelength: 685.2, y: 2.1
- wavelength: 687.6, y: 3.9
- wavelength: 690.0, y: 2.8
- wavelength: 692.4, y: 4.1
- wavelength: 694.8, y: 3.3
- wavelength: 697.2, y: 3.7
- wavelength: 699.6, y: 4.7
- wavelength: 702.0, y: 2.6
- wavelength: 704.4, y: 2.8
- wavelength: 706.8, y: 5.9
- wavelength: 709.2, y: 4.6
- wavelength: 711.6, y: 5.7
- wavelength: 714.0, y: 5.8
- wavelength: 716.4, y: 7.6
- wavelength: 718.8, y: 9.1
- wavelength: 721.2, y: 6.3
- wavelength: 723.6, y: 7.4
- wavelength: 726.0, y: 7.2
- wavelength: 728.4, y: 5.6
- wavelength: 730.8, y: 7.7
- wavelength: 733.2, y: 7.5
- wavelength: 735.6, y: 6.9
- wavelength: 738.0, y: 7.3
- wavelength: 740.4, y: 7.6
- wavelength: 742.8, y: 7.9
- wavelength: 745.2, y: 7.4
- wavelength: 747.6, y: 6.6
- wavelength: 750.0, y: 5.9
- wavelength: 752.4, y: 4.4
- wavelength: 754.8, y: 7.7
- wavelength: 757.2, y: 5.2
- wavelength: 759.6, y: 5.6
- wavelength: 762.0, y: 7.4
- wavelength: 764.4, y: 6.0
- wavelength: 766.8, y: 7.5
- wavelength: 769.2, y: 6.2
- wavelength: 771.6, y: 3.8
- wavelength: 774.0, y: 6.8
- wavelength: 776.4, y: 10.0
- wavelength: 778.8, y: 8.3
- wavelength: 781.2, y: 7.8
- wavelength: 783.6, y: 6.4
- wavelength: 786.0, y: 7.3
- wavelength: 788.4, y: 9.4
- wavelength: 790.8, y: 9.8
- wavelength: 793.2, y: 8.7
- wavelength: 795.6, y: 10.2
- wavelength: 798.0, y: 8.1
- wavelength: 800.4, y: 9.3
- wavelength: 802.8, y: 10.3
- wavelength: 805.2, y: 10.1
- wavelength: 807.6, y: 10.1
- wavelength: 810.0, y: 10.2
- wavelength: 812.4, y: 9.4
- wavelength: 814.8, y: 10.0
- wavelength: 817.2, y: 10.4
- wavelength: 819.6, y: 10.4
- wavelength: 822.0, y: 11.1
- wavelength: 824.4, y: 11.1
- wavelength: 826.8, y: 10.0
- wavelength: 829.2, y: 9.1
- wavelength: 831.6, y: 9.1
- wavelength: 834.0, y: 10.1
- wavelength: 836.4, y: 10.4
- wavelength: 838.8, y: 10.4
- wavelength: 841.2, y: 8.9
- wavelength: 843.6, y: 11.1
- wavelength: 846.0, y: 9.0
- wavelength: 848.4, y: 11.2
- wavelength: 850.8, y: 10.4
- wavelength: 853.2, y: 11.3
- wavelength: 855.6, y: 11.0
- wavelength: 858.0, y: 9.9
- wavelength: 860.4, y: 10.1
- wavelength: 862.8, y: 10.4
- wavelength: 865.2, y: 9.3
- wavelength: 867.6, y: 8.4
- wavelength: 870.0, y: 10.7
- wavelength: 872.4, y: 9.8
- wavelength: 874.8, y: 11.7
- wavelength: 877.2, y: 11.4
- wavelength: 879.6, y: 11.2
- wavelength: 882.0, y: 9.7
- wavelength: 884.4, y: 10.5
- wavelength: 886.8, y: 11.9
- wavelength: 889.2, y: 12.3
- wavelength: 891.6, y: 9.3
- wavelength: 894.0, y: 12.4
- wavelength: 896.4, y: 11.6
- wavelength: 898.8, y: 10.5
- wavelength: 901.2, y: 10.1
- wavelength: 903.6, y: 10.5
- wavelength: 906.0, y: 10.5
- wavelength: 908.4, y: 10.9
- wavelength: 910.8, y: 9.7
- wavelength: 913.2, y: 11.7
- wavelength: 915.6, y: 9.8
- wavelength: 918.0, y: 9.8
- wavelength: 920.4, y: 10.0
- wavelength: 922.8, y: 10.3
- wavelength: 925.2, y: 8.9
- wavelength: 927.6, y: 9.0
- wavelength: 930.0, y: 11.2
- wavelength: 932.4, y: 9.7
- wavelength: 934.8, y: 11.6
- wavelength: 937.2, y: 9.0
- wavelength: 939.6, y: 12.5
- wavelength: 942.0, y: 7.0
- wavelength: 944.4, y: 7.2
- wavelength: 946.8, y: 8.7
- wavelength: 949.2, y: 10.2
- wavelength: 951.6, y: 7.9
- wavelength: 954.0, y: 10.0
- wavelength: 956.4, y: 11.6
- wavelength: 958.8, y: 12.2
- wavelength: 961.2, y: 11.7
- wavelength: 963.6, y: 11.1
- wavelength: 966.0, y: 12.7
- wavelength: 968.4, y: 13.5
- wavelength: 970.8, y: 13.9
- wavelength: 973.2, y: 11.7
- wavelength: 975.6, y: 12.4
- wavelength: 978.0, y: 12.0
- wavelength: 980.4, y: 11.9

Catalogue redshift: 0.79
